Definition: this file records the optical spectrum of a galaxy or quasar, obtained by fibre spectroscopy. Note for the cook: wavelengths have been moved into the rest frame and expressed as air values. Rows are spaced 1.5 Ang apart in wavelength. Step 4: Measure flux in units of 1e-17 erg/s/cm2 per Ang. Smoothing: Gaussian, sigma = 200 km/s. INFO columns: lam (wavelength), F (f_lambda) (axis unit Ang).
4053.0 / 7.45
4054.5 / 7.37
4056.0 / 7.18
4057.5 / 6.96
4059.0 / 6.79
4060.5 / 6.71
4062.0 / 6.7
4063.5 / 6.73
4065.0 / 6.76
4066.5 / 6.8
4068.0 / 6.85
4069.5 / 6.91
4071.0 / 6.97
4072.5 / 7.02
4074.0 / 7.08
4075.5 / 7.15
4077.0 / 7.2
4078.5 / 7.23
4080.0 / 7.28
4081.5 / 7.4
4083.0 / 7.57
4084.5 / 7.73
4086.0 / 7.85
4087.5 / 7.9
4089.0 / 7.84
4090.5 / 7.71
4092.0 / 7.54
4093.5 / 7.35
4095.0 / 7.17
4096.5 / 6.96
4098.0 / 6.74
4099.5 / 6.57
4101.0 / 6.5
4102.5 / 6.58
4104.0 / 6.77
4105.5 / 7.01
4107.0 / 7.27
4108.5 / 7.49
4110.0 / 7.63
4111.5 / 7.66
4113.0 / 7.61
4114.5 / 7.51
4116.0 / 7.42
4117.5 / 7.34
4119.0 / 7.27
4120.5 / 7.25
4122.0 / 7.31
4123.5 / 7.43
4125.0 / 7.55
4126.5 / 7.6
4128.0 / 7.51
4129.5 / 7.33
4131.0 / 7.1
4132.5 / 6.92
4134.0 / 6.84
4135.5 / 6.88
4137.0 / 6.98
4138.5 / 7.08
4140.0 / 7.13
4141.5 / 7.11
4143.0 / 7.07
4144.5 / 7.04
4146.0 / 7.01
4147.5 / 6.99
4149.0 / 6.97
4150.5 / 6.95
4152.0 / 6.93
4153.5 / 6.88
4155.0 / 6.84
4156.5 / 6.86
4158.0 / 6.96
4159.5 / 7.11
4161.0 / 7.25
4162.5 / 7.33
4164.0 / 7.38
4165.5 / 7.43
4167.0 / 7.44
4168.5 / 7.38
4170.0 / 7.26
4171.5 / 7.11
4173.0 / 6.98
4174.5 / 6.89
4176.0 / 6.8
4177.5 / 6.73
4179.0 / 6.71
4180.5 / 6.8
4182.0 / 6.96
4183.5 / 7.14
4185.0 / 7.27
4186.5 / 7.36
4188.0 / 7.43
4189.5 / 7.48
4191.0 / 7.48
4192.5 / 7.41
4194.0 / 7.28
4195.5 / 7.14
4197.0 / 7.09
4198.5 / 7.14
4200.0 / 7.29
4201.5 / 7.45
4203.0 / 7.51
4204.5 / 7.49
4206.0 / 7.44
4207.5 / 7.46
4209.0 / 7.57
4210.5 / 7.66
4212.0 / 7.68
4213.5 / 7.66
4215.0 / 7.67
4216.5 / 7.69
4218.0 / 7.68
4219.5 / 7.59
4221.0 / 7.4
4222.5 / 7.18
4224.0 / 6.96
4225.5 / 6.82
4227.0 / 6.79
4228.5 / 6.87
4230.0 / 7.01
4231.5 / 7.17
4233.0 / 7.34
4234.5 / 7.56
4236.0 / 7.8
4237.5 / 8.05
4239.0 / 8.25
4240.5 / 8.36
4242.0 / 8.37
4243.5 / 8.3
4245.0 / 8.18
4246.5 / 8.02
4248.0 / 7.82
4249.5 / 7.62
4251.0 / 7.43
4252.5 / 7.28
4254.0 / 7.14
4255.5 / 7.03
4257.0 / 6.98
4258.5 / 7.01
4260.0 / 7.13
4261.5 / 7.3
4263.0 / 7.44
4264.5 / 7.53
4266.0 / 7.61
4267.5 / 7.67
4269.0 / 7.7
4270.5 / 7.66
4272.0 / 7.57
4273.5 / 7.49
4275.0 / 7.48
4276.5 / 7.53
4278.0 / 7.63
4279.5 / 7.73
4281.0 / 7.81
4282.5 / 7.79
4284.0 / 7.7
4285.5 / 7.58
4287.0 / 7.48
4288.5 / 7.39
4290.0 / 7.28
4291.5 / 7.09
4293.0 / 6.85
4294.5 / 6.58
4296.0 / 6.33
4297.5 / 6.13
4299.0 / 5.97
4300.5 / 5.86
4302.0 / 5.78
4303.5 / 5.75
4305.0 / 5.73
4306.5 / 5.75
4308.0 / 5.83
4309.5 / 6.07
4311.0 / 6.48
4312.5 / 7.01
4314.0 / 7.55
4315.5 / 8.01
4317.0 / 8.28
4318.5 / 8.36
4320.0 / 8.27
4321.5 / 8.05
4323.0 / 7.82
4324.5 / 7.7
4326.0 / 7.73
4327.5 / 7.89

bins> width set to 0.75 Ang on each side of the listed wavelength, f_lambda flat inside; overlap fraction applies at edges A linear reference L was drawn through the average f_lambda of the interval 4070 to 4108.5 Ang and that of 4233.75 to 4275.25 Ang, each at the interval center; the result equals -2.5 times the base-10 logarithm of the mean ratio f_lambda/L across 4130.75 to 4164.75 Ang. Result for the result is 0.05 mag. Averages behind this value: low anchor 7.22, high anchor 7.64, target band 7.03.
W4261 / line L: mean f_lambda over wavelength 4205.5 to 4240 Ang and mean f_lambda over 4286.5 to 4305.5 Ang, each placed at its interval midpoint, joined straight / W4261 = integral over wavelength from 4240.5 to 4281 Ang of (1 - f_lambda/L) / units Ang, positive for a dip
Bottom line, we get -3.7 Ang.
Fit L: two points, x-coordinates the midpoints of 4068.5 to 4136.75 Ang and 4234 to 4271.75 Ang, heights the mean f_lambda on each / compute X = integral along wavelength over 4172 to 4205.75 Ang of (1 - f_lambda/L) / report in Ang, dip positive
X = 1.4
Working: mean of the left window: 7.26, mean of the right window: 7.65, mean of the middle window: 7.18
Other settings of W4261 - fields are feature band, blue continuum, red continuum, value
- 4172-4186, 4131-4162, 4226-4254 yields 0.57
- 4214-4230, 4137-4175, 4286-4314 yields -1.08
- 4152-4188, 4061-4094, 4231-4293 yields 1.61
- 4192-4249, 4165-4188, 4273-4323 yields -3.64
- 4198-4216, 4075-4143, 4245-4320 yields -0.74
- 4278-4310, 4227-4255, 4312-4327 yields 4.50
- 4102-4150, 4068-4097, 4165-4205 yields 0.51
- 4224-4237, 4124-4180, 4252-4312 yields -0.25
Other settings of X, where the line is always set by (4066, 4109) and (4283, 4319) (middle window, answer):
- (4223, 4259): -3.20 Ang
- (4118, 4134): -0.43 Ang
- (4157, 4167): -0.29 Ang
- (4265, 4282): -1.97 Ang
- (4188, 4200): -0.54 Ang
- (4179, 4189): -0.19 Ang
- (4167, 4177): -0.09 Ang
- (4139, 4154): 0.14 Ang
